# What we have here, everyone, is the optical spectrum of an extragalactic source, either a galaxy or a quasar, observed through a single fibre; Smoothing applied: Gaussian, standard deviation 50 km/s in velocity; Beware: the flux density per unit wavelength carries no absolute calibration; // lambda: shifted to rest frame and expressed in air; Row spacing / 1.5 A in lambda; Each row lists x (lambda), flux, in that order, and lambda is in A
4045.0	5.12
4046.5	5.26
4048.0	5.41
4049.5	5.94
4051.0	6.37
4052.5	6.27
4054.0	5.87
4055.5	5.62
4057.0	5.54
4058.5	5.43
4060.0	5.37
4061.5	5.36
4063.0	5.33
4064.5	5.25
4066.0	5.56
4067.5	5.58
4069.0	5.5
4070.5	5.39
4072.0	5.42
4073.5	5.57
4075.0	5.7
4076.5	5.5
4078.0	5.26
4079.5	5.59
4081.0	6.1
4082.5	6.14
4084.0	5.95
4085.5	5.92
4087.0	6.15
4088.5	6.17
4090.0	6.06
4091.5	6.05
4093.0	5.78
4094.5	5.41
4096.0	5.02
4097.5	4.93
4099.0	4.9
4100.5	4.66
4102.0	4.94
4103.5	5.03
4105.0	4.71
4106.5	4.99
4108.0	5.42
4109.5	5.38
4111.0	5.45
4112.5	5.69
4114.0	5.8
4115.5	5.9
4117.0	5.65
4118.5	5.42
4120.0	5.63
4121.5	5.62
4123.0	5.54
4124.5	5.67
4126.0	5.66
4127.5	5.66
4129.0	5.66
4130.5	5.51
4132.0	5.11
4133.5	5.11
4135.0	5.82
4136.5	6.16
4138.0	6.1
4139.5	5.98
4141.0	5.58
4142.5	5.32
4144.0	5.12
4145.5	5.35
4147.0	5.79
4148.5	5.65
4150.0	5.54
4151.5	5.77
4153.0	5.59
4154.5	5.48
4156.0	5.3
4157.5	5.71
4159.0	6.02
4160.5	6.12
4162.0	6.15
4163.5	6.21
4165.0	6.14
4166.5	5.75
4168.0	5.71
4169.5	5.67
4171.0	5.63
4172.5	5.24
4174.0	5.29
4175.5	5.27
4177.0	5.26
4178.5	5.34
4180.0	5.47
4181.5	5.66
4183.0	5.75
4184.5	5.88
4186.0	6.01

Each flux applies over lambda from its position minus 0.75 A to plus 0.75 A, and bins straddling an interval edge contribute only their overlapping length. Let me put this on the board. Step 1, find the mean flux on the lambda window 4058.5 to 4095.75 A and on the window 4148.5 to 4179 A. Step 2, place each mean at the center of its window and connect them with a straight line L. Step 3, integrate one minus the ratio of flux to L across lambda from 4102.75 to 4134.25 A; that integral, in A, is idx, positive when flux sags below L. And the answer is 1.1 A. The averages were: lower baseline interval 5.66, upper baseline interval 5.66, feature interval 5.46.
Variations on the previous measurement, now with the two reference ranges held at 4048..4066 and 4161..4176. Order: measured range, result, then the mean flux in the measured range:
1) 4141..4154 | 0.4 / 5.52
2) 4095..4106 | 1.5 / 4.9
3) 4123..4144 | 0.3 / 5.62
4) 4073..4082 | 0.0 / 5.64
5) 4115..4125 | 0.1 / 5.63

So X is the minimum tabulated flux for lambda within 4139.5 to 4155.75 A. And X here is 5.12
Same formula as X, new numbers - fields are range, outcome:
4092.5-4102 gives 4.66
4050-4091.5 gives 5.25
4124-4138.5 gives 5.11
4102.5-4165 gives 4.71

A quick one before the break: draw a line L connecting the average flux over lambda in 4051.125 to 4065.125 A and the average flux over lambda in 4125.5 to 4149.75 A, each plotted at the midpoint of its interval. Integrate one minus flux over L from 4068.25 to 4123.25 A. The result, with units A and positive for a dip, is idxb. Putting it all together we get 0.7 A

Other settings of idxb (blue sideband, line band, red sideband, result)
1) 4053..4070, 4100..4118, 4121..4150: 0.8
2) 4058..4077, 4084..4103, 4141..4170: 0.1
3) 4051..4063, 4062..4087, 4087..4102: -0.3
